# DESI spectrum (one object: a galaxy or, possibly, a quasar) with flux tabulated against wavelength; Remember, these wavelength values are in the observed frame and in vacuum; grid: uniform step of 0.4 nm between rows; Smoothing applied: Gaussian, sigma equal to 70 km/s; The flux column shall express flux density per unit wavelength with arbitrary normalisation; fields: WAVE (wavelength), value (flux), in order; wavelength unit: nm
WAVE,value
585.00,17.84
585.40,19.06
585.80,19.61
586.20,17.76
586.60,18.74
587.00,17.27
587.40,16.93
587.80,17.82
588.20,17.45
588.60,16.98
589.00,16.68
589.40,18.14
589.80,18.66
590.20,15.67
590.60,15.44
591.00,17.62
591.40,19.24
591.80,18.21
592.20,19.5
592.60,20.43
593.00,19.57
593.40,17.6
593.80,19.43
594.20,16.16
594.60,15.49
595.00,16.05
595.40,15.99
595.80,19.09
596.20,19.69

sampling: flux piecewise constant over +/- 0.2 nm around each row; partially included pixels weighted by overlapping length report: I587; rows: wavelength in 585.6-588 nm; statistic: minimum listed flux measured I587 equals 16.93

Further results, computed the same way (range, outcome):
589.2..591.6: 15.44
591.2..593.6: 17.6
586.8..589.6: 16.68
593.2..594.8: 15.49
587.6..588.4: 17.45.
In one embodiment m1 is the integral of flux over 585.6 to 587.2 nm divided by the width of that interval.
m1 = 18.3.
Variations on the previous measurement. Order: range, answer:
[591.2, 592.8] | 19.3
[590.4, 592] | 17.6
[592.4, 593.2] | 20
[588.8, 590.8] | 16.9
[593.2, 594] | 18.5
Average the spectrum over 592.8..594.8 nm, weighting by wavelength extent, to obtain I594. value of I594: 17.6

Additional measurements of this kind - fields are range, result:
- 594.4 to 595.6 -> 15.8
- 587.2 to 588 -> 17.4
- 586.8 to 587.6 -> 17.1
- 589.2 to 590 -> 18.4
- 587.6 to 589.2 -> 17.2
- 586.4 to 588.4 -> 17.6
